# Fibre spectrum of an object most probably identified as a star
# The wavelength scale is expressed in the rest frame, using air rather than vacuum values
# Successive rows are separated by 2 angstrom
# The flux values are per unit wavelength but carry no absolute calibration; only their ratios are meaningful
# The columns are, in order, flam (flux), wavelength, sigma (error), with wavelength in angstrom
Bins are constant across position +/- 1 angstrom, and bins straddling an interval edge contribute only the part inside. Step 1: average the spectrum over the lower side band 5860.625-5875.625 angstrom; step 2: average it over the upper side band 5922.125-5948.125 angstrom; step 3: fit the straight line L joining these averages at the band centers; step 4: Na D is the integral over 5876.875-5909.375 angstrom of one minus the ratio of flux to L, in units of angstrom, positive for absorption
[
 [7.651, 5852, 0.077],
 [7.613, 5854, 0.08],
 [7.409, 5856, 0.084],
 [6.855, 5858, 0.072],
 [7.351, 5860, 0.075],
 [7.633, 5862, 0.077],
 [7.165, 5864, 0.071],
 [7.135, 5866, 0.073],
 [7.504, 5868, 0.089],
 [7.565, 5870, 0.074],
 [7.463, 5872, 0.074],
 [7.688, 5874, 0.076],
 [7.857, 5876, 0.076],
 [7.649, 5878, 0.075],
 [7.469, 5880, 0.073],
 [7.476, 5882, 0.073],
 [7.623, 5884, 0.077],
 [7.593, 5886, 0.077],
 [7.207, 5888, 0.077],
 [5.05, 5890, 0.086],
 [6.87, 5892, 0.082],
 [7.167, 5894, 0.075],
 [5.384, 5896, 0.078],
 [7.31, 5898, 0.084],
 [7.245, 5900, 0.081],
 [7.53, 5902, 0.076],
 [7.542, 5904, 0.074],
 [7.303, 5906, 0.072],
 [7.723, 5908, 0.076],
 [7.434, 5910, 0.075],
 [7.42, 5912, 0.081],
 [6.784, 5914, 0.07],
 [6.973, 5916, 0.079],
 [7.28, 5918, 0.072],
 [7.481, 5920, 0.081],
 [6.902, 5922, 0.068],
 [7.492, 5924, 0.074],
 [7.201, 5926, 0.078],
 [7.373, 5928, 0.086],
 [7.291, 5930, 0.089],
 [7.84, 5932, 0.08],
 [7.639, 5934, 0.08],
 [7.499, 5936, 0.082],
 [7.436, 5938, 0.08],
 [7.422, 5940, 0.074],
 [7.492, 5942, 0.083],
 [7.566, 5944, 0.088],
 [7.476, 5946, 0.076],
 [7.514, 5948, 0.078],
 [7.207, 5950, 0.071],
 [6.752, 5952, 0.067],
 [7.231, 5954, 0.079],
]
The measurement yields 1.4 angstrom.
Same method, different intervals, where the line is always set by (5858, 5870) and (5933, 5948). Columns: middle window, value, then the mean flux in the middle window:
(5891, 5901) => 0.8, 6.8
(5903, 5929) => 0.5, 7.3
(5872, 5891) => 0.2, 7.3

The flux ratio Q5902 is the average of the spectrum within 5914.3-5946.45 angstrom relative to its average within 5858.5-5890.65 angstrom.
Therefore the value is 1.00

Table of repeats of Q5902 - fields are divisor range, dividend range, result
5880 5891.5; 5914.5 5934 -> 1.04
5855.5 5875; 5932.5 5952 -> 1.01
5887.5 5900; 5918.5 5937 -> 1.13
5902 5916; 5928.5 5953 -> 1.01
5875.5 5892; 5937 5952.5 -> 1.02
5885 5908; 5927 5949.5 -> 1.08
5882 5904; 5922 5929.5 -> 1.05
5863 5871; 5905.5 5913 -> 1.02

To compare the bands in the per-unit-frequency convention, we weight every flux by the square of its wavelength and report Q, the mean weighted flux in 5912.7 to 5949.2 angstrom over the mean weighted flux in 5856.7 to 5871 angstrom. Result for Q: 1.03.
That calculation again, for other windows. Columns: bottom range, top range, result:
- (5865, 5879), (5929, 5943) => 1.02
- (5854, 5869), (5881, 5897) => 0.94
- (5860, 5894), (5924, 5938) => 1.04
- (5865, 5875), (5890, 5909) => 0.95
